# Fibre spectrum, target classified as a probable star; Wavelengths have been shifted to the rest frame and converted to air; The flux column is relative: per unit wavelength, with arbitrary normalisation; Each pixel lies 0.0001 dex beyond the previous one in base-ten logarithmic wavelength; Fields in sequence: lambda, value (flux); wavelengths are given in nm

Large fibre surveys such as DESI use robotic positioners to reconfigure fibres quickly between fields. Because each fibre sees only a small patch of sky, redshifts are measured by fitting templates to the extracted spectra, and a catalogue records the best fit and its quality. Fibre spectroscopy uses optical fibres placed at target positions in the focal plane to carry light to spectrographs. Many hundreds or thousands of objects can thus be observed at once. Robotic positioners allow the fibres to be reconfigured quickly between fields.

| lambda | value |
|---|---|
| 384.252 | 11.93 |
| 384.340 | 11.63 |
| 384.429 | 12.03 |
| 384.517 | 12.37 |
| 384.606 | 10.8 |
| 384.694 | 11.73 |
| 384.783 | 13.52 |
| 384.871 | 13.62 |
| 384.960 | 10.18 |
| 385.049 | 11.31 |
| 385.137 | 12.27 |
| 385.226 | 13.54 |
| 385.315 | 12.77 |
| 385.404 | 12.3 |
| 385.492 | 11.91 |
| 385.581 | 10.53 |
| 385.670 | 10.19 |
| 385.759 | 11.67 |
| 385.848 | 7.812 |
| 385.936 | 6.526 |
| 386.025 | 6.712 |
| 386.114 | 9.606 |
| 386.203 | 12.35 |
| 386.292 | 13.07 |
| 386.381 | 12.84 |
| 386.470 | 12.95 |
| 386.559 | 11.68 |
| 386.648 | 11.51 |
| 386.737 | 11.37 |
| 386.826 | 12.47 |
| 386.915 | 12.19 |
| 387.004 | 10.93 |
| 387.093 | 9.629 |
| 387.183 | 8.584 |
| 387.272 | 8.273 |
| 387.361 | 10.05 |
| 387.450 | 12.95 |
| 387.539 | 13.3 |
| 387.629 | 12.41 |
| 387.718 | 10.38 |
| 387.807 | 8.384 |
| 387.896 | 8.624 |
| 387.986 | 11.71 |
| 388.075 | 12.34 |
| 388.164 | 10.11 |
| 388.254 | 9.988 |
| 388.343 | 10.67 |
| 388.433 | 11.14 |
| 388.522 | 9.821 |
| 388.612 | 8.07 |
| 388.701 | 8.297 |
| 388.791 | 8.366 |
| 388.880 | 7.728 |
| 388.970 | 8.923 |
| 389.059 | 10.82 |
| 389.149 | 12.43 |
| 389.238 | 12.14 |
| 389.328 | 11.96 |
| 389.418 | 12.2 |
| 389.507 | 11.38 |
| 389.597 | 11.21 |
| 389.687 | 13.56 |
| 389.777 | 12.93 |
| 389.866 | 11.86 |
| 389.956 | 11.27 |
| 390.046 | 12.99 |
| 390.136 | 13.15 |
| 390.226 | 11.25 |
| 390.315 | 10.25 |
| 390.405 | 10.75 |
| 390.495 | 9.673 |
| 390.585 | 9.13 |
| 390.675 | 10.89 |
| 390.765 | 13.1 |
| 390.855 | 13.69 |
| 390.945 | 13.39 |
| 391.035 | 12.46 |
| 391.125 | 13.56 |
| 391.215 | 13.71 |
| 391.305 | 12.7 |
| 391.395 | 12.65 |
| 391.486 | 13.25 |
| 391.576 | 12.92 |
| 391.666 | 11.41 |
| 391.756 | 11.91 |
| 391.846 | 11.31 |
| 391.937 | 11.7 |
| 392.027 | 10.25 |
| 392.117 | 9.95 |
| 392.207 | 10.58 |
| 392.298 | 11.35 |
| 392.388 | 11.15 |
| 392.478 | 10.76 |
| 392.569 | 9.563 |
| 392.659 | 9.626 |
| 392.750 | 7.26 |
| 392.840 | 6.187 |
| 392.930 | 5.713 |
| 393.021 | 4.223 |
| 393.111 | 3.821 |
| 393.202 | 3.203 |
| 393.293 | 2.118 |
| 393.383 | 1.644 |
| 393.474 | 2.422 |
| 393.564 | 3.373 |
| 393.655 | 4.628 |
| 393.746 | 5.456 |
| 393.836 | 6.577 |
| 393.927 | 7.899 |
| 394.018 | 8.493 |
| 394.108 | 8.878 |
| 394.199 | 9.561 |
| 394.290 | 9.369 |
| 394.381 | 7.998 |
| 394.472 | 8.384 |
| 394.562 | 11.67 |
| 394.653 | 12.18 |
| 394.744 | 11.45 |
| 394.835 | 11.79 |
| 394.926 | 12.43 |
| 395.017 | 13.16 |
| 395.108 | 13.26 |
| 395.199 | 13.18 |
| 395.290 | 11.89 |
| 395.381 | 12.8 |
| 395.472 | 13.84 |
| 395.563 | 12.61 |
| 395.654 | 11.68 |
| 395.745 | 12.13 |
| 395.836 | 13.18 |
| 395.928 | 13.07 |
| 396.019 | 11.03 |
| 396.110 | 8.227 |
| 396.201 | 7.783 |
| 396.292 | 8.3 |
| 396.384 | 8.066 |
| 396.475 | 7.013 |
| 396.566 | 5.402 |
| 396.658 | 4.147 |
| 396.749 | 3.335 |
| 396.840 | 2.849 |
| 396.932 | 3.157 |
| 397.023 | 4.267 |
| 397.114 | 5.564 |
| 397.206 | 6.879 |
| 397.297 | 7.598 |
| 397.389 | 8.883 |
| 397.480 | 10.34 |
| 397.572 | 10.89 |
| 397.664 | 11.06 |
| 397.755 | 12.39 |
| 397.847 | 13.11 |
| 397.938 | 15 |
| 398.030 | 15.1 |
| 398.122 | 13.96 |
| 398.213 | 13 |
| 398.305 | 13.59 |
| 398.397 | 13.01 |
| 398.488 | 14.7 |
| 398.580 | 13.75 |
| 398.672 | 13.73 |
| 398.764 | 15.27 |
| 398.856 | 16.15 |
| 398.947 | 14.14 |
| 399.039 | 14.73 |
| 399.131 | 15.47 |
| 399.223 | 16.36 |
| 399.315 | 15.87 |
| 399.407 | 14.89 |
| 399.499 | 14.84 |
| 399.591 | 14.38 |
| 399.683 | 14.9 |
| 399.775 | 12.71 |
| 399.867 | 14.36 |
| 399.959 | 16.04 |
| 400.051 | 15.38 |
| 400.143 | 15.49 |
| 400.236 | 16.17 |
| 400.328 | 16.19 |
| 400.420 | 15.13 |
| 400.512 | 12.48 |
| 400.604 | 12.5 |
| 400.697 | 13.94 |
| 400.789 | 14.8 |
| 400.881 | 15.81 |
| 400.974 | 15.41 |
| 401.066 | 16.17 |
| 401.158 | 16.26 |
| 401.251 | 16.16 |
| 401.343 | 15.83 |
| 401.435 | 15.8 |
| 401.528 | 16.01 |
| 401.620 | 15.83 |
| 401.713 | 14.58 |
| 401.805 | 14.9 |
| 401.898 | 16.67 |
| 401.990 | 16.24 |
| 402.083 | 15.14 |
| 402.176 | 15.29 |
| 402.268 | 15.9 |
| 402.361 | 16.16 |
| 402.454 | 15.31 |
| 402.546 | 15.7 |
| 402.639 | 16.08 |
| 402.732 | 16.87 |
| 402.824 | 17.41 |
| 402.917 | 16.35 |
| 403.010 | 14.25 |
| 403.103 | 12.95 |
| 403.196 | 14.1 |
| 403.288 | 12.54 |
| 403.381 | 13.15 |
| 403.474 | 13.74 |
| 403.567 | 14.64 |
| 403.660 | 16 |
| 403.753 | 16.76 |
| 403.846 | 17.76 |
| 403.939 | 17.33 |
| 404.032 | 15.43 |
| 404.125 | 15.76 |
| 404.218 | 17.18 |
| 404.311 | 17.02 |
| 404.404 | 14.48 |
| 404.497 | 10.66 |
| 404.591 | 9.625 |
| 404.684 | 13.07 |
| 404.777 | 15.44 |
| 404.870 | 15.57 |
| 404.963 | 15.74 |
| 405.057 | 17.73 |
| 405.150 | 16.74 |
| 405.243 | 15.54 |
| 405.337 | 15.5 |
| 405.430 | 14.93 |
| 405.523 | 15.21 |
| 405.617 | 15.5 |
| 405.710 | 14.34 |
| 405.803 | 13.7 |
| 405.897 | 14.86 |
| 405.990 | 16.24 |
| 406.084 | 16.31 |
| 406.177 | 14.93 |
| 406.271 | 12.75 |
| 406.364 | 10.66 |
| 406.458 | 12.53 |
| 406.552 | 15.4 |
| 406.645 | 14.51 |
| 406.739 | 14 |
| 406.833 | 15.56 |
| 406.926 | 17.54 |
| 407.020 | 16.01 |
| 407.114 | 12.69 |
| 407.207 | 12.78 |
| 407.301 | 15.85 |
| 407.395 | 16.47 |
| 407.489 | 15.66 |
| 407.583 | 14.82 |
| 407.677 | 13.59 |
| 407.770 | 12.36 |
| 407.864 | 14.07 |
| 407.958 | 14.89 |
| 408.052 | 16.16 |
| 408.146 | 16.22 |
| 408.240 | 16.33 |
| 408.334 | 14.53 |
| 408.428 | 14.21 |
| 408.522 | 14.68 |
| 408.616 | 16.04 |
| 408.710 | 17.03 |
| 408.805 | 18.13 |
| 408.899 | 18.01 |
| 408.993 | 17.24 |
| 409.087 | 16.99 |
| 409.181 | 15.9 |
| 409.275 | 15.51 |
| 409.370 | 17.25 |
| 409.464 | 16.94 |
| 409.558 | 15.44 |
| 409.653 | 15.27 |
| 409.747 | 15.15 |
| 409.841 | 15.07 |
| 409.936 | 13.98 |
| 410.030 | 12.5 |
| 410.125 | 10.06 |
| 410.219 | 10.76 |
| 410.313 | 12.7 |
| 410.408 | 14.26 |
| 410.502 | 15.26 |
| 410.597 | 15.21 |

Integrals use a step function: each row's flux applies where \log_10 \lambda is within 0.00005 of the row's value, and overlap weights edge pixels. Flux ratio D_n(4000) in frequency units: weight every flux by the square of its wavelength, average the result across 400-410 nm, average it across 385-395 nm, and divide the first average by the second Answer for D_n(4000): 1.6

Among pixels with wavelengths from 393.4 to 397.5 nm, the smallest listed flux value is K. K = 2.422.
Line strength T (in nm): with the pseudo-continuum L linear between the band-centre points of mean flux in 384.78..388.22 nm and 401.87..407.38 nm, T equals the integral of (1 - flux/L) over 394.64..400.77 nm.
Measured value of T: 0.71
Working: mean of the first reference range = 11.1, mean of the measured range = 12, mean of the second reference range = 15.1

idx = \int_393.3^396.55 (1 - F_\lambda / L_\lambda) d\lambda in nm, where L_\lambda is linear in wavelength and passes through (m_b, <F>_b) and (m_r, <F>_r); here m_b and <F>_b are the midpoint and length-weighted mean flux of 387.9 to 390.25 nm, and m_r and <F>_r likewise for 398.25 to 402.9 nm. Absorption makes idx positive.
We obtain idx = 0.92 nm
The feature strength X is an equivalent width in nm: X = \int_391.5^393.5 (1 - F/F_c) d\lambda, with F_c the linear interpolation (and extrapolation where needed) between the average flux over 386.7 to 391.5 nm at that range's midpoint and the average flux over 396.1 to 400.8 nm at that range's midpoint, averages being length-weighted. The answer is 0.55 nm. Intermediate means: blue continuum 11.2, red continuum 11.9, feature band 8.27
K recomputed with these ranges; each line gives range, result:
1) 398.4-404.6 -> 9.625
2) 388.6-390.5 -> 7.728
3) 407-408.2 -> 12.36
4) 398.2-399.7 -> 13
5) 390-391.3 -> 9.13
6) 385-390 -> 6.526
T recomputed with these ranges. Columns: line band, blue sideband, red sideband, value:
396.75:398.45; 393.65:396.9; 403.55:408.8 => 0.15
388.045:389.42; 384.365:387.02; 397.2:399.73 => 0.19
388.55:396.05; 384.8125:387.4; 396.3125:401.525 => 0.97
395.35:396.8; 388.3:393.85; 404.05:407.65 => 0.25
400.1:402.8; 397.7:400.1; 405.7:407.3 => -0.19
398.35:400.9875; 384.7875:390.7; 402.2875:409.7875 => -0.20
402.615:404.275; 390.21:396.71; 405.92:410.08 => -0.25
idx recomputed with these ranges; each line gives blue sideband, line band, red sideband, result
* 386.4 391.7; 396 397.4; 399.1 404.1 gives 0.762 nm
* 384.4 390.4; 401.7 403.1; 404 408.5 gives -0.168 nm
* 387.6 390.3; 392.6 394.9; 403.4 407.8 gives 0.962 nm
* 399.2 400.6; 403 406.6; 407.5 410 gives 0.121 nm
